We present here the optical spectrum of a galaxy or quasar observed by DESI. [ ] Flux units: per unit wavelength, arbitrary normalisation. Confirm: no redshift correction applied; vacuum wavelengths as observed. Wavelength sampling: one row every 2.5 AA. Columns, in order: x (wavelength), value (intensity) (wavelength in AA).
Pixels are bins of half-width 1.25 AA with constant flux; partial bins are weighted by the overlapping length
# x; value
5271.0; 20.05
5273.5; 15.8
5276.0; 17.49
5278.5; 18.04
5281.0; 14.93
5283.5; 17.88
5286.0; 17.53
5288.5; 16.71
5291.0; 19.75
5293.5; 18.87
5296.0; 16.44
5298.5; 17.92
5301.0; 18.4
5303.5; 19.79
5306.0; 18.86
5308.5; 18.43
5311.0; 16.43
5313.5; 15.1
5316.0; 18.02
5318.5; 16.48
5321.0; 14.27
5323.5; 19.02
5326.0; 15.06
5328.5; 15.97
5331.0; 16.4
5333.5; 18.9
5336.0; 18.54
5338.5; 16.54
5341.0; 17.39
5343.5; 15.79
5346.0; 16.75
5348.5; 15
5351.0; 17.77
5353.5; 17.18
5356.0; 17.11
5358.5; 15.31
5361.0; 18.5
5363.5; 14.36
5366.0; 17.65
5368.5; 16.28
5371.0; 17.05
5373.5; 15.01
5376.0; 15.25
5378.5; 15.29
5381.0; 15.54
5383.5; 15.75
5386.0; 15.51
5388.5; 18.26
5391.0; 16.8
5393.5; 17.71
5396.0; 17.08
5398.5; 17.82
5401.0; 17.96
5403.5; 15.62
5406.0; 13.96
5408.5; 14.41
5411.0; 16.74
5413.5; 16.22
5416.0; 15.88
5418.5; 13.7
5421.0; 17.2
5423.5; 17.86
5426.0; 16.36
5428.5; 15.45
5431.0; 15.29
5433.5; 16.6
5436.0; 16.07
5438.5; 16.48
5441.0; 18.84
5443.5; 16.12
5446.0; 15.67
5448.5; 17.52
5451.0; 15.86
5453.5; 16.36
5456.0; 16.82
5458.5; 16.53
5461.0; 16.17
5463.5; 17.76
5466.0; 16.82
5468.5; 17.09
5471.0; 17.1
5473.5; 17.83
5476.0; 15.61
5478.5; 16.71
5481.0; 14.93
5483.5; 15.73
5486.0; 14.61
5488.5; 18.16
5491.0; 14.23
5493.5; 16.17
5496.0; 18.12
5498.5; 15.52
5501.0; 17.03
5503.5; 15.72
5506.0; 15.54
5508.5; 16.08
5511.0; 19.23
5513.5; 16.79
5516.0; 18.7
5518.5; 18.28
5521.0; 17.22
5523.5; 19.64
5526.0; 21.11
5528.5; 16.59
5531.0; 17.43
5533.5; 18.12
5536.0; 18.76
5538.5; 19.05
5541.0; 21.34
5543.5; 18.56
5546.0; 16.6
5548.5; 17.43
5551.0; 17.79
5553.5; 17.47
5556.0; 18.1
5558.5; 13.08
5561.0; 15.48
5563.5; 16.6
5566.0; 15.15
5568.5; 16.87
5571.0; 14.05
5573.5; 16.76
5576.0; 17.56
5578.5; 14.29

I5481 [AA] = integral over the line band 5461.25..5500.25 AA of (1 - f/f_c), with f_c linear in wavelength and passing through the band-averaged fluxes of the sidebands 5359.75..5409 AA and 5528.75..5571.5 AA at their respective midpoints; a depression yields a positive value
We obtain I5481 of 0.9 AA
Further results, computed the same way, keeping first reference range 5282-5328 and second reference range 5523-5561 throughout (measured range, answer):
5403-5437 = 3.6 AA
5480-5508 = 2.9 AA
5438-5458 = 1.2 AA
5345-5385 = 3.1 AA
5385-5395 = 0.3 AA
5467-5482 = 1.0 AA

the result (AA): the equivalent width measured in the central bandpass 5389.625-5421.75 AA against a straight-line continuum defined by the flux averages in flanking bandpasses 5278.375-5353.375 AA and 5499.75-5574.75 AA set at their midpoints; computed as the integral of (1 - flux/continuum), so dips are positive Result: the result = 1.9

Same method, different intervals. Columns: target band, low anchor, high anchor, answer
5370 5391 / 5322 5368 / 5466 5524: 1.01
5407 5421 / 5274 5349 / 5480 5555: 1.45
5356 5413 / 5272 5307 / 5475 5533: 3.63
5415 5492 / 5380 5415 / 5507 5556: 3.44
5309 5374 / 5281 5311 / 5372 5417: 1.92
